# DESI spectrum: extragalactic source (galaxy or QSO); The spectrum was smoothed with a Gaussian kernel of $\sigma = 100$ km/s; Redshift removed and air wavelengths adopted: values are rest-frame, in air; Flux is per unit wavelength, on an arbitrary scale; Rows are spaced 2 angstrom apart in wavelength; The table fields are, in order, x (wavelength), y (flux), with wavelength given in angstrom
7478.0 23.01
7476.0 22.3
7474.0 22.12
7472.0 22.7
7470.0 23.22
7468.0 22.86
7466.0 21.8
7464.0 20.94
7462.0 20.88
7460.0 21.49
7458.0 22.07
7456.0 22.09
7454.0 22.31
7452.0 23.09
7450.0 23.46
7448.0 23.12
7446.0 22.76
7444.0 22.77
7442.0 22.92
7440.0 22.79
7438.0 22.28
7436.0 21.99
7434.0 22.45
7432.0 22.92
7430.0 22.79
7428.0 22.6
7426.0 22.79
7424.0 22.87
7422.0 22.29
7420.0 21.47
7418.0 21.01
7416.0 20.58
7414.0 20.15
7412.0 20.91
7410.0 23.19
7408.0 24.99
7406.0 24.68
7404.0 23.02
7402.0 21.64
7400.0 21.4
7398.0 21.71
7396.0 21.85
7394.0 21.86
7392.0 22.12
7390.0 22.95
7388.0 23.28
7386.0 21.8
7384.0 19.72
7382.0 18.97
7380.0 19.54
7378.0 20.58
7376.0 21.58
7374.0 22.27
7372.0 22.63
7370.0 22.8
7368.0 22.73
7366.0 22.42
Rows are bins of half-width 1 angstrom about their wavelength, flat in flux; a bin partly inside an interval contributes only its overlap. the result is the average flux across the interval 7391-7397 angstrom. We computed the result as 21.9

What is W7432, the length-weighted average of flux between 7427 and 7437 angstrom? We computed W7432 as 22.6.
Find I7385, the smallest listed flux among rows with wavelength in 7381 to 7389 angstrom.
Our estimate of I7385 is 18.97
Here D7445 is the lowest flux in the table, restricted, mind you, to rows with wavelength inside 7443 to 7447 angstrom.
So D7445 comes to 22.76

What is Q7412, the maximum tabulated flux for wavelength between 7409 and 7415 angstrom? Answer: 23.19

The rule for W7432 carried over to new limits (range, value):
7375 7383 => 20.2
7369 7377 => 22.3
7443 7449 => 22.9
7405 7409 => 24.8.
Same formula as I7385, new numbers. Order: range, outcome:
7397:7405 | 21.4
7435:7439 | 21.99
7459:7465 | 20.88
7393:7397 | 21.85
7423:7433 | 22.6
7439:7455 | 22.31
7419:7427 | 21.47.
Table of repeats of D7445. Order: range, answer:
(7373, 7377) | 21.58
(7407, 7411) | 23.19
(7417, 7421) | 21.01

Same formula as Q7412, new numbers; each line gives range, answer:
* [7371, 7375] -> 22.63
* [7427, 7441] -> 22.92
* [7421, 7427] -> 22.87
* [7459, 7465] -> 21.49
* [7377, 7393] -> 23.28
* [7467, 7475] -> 23.22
